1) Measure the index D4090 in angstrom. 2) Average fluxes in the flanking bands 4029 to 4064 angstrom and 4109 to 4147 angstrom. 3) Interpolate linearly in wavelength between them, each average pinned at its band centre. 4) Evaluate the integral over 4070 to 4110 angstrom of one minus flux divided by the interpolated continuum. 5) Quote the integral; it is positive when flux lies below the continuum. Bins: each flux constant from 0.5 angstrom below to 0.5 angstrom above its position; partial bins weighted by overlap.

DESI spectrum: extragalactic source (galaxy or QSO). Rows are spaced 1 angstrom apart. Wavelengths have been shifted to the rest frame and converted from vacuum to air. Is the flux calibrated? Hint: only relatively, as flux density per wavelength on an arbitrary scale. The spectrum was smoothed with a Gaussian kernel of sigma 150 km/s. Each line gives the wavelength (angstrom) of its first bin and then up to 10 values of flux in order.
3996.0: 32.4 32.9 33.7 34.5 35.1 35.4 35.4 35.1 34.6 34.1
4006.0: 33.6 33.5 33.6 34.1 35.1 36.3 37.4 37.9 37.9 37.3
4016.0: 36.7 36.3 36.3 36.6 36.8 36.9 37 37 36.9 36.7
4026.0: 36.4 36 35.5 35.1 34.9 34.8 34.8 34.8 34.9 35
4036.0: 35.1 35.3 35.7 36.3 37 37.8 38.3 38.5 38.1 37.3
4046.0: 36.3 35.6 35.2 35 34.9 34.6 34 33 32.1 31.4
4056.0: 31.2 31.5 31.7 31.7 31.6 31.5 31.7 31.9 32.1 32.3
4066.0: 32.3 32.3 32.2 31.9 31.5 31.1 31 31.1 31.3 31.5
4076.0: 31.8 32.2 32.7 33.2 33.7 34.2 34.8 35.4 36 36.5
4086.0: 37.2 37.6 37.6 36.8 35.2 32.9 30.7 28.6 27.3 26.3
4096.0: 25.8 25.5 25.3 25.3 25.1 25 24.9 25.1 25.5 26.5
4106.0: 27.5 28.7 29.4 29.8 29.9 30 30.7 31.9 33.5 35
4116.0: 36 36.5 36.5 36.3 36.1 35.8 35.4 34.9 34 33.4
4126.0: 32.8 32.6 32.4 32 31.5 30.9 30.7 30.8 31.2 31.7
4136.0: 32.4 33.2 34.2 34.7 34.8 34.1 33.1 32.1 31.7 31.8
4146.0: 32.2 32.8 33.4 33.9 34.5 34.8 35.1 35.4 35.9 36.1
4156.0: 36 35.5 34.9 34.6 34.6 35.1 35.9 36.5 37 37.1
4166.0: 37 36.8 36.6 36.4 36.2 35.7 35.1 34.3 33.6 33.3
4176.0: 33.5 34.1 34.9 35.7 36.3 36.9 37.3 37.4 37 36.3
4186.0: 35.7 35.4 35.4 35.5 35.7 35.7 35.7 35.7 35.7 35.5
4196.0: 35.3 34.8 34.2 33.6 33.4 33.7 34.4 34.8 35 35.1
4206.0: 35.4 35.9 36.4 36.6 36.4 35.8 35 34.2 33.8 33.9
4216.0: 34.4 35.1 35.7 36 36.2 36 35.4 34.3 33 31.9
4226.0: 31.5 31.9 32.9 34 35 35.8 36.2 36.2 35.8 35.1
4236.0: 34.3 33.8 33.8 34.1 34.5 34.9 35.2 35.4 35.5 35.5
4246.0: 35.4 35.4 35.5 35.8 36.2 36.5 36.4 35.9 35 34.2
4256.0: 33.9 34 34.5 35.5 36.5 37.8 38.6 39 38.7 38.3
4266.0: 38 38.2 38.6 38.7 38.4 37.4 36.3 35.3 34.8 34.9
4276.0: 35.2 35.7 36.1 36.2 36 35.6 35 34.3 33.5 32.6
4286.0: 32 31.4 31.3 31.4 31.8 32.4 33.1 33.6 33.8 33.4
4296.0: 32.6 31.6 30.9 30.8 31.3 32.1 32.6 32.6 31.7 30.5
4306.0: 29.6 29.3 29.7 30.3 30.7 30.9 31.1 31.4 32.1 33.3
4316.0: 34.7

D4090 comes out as 3.7 angstrom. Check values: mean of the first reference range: 34.5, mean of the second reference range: 33.1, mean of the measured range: 30.7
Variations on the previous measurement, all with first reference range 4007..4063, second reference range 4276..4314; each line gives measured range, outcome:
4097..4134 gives 3.7 angstrom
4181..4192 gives -0.8 angstrom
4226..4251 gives -1.4 angstrom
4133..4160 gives 0.2 angstrom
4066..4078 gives 1.1 angstrom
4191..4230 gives -1.6 angstrom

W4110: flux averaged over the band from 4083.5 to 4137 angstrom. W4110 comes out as 31.5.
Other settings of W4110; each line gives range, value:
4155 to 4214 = 35.5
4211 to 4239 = 34.5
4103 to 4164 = 33.1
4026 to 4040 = 35.4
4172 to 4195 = 35.5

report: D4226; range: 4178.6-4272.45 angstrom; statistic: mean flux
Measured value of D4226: 35.5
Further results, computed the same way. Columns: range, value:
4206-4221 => 35.4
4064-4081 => 32.1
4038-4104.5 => 32.4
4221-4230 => 33.4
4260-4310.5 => 34.1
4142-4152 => 33.1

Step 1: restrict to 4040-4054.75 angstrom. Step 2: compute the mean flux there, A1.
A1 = 35.7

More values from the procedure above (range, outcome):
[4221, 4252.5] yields 34.8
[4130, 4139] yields 32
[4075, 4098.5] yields 32.5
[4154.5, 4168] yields 36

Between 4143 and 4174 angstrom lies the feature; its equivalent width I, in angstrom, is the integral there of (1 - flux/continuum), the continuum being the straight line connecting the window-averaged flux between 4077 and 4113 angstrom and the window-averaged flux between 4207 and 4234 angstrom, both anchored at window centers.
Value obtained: -2.2 angstrom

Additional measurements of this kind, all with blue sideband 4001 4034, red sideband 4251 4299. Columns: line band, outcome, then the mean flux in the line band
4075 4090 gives 0.30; 34.9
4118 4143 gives 1.50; 33.3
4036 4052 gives -0.26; 36.3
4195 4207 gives 0.22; 34.6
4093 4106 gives 3.56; 25.8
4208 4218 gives 0.03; 35.1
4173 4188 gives -0.07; 35.5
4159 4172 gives -0.29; 36.1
